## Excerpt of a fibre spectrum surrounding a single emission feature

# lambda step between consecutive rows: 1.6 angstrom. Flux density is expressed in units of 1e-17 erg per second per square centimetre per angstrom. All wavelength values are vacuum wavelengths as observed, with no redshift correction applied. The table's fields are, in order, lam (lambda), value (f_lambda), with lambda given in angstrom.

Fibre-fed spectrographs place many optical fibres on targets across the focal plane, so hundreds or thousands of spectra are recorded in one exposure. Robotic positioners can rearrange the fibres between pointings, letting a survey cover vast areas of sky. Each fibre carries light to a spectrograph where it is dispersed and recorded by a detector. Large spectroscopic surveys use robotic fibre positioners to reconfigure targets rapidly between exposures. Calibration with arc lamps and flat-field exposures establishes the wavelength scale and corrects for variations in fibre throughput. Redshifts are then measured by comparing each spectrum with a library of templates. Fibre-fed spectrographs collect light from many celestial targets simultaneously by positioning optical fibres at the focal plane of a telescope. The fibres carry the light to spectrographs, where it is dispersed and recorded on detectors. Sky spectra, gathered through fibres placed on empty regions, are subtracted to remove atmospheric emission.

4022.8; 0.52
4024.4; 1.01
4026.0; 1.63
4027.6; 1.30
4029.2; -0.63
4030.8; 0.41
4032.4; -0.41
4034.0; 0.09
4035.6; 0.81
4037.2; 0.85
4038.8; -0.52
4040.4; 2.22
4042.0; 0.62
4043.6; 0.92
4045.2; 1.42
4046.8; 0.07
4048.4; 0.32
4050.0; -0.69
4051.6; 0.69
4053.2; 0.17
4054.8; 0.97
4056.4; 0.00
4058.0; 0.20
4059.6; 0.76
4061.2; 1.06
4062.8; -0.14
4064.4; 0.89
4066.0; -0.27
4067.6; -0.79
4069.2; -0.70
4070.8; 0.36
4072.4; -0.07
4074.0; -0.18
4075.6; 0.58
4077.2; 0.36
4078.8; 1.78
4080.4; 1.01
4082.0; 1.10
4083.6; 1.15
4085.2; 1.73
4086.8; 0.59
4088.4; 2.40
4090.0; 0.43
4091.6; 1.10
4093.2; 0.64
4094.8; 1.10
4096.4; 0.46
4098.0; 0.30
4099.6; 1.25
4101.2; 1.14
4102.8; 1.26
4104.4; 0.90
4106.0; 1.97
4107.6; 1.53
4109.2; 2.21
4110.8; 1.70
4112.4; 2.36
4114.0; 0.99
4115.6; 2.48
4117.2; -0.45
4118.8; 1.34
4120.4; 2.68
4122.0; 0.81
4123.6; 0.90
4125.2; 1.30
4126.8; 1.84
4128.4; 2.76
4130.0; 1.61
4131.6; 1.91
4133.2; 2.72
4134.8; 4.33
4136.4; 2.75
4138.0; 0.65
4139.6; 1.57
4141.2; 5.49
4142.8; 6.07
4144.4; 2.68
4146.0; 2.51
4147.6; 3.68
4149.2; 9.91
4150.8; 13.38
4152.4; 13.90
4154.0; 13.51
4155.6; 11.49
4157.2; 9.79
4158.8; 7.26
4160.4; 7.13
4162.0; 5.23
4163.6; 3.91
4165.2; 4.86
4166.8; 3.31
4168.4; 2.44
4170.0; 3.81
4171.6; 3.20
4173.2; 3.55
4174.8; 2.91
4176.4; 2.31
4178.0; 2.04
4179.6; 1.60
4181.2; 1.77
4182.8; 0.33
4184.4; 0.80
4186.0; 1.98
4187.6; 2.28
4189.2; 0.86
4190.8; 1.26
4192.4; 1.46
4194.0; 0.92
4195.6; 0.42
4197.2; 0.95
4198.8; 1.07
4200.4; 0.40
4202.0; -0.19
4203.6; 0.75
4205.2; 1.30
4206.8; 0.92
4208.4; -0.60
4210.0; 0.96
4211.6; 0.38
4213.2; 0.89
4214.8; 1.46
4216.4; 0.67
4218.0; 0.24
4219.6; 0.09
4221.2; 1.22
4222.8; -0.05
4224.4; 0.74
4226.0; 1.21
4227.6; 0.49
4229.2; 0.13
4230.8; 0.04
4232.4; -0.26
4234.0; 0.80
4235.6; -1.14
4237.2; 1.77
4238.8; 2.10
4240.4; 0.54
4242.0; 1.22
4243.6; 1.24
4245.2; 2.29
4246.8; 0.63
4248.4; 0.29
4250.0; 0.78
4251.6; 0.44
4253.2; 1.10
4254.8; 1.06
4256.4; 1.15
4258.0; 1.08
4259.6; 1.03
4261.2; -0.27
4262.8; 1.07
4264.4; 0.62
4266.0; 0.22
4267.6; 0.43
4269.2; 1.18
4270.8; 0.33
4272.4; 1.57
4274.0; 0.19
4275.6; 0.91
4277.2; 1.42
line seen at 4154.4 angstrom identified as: Lyman alpha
